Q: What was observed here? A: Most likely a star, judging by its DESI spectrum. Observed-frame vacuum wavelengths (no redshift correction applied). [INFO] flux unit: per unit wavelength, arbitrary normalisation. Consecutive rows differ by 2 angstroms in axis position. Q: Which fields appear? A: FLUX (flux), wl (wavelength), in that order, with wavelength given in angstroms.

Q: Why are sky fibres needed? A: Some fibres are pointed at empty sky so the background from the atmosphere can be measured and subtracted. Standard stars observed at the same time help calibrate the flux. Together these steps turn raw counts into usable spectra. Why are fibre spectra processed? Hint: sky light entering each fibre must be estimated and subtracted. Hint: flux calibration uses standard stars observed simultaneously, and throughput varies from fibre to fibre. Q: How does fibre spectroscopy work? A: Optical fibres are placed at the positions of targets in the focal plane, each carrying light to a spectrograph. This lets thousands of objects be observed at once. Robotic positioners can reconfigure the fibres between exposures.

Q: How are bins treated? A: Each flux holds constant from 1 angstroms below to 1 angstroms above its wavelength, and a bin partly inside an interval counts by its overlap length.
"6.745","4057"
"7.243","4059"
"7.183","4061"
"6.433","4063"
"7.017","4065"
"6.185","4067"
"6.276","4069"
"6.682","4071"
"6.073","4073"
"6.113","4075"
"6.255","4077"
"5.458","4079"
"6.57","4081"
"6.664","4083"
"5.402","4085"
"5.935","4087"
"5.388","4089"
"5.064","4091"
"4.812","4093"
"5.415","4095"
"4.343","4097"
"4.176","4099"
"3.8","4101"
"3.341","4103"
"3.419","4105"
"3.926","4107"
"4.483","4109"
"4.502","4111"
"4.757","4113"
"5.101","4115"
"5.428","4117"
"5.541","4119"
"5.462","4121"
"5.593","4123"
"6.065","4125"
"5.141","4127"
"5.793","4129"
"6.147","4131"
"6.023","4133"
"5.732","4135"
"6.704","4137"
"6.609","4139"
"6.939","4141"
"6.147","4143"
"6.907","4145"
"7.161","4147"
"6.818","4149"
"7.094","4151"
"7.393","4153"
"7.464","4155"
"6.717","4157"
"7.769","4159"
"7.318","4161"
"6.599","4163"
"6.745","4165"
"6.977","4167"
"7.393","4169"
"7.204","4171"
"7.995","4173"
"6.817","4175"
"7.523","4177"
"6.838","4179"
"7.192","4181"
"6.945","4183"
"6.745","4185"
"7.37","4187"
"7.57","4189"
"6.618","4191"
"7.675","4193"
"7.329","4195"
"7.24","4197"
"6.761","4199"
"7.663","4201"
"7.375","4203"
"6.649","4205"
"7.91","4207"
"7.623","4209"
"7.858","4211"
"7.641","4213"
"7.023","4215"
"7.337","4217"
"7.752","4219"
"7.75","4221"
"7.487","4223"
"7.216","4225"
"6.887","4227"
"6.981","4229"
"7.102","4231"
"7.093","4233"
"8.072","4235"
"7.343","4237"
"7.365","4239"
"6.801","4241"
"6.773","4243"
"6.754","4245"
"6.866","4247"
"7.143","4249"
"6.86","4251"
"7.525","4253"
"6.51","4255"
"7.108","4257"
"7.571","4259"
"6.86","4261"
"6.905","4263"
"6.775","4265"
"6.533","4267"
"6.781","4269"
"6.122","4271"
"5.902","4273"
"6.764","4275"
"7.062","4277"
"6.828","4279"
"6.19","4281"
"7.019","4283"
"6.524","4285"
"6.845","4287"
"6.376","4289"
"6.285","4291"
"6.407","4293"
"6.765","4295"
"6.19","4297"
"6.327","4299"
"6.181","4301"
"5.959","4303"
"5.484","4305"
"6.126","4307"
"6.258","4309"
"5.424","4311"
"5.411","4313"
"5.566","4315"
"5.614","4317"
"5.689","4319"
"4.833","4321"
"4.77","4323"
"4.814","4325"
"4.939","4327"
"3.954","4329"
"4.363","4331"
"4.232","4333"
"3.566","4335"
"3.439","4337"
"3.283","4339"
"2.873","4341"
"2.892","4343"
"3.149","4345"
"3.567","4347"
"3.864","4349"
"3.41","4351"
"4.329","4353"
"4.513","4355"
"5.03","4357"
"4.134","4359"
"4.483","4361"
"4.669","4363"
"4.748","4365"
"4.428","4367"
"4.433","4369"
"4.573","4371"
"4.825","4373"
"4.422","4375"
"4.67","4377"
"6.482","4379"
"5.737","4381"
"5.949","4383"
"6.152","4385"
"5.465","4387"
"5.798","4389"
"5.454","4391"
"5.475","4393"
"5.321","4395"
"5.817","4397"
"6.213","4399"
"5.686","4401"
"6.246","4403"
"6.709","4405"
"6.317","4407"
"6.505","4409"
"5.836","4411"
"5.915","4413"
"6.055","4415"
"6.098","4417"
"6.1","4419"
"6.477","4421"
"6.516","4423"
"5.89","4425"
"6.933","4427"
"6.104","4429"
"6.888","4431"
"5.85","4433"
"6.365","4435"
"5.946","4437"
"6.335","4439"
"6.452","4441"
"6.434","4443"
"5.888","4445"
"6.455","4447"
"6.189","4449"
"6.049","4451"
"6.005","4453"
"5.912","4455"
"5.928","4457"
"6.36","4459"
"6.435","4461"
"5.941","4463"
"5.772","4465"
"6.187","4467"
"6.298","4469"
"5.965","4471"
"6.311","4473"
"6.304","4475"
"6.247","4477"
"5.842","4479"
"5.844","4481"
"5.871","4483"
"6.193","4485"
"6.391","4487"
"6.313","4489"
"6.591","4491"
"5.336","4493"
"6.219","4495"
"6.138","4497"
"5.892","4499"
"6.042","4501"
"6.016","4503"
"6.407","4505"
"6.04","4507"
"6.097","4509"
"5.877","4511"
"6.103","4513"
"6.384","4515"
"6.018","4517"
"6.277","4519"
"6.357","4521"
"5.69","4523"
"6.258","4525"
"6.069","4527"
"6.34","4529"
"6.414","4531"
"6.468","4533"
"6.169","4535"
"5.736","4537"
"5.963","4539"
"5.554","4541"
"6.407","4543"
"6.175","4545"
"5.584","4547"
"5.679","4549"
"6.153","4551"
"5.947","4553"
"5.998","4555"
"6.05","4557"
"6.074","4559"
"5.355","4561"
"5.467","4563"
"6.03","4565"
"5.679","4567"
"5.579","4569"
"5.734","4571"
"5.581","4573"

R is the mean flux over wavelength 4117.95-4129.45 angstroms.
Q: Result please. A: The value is 5.59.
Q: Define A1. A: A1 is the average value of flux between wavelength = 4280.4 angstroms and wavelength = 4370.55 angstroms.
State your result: 5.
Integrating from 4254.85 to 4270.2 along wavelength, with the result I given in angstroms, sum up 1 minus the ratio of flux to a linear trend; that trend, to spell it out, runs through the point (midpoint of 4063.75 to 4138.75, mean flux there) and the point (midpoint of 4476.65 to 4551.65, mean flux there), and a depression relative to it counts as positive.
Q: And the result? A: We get -3.2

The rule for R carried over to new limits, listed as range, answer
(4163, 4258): 7.21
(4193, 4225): 7.43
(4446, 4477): 6.14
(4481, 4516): 6.1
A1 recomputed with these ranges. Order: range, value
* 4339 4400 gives 4.74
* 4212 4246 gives 7.26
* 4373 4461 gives 6.02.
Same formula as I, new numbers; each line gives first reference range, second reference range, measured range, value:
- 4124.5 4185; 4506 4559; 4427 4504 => 0.64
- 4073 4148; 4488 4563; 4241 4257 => -3.54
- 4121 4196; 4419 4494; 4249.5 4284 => -1.04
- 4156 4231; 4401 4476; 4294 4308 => 1.34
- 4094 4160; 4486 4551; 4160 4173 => -3.12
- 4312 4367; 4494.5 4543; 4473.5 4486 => -0.75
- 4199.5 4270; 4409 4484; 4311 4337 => 7.62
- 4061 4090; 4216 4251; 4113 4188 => 0.97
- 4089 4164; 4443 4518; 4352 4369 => 4.10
